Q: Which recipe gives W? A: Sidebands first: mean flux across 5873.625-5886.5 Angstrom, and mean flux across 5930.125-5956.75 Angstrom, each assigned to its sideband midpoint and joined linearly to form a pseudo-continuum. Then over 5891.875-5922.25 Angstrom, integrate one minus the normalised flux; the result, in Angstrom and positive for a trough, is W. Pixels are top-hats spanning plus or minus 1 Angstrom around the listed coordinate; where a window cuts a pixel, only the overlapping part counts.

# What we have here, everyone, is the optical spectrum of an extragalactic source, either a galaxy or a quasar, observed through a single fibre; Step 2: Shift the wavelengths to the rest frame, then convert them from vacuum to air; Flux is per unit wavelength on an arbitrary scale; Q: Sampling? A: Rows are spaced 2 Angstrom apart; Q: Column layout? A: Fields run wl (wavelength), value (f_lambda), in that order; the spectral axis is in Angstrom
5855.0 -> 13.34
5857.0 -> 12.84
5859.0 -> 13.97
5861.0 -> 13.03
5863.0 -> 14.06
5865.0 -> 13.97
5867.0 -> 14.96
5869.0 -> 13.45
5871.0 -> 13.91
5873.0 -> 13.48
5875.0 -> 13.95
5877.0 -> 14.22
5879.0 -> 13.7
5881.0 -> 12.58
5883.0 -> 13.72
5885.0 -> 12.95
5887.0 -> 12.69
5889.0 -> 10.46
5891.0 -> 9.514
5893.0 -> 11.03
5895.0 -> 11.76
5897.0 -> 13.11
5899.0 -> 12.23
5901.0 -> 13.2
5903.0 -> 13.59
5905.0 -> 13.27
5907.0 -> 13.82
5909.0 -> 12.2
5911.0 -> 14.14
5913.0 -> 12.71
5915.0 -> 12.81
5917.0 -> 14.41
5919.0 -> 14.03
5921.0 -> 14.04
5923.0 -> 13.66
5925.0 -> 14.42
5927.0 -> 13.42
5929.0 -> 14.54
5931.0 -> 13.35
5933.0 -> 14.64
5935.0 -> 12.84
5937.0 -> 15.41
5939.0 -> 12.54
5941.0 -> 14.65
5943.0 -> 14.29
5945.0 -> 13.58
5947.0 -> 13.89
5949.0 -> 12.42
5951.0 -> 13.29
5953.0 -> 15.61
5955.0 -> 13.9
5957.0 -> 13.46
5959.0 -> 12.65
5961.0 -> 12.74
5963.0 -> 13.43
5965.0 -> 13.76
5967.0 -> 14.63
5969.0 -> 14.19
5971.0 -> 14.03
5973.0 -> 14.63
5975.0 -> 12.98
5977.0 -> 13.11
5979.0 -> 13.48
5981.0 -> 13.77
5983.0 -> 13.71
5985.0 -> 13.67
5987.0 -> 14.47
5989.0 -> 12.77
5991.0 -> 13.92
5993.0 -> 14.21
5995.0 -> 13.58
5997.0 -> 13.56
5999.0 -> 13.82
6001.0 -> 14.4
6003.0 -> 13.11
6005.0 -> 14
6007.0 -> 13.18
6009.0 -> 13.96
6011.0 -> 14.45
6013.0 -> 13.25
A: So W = 1.27 Angstrom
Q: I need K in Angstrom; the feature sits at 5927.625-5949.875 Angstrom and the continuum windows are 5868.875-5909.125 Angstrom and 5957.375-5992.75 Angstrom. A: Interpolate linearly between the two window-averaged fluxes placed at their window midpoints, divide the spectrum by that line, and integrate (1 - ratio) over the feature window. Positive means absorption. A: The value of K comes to -0.9 Angstrom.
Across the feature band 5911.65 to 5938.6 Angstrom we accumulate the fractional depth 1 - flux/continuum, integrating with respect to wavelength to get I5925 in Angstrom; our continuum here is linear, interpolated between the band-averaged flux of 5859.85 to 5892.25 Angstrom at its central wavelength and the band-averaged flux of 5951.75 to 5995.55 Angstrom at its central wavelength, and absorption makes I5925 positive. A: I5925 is -0.8 Angstrom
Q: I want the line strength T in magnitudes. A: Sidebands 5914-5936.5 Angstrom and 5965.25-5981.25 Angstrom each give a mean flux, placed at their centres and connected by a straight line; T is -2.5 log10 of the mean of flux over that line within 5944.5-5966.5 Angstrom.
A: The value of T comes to 0.02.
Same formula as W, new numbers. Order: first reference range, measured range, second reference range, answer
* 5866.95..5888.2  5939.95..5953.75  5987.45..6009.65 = -0.3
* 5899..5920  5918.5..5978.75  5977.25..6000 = -1.2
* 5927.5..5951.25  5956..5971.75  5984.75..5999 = 0.2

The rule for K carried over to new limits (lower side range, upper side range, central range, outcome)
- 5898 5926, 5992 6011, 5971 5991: 0.1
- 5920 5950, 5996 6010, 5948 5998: 0.3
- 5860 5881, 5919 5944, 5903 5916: 0.7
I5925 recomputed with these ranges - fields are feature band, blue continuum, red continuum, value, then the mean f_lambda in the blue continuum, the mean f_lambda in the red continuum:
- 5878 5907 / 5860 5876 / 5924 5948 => 3.0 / 13.9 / 14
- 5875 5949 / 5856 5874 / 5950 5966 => 2.2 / 13.7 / 13.6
